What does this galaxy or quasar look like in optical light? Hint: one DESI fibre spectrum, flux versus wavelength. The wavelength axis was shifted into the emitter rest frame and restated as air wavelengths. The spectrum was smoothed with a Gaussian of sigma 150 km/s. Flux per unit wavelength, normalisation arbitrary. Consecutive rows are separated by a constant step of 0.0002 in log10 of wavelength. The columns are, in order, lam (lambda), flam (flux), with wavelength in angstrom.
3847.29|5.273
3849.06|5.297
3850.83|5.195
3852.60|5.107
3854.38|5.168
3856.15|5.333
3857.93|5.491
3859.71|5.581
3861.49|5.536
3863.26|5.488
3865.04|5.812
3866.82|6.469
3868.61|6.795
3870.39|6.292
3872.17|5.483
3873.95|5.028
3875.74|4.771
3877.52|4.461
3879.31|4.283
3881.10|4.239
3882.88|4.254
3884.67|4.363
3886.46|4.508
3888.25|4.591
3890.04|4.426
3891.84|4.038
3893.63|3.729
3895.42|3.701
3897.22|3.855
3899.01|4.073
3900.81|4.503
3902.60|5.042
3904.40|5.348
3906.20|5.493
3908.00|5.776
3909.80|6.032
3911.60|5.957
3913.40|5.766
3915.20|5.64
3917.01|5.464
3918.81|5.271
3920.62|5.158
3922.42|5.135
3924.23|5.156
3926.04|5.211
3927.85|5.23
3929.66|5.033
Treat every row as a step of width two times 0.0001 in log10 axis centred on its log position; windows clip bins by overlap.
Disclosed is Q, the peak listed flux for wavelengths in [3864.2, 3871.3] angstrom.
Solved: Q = 6.795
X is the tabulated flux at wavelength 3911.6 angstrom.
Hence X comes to 5.957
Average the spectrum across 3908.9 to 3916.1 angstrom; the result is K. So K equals 5.85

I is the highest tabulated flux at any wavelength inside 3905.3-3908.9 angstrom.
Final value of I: 5.776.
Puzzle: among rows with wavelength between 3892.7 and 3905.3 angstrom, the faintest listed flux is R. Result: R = 3.701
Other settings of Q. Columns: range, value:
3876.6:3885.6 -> 4.461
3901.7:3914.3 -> 6.032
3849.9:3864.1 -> 5.581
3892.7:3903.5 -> 5.042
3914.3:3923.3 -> 5.64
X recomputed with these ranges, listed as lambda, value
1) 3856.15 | 5.333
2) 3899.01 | 4.073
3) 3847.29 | 5.273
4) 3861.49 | 5.536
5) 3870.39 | 6.292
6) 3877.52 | 4.461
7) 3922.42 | 5.135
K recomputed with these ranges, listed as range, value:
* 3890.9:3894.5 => 3.88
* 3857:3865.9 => 5.58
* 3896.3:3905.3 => 4.56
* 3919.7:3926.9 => 5.16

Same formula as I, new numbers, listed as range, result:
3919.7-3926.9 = 5.211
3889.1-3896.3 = 4.426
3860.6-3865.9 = 5.812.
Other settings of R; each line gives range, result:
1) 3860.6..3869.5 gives 5.488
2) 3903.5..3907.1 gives 5.348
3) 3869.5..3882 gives 4.239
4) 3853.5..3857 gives 5.168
